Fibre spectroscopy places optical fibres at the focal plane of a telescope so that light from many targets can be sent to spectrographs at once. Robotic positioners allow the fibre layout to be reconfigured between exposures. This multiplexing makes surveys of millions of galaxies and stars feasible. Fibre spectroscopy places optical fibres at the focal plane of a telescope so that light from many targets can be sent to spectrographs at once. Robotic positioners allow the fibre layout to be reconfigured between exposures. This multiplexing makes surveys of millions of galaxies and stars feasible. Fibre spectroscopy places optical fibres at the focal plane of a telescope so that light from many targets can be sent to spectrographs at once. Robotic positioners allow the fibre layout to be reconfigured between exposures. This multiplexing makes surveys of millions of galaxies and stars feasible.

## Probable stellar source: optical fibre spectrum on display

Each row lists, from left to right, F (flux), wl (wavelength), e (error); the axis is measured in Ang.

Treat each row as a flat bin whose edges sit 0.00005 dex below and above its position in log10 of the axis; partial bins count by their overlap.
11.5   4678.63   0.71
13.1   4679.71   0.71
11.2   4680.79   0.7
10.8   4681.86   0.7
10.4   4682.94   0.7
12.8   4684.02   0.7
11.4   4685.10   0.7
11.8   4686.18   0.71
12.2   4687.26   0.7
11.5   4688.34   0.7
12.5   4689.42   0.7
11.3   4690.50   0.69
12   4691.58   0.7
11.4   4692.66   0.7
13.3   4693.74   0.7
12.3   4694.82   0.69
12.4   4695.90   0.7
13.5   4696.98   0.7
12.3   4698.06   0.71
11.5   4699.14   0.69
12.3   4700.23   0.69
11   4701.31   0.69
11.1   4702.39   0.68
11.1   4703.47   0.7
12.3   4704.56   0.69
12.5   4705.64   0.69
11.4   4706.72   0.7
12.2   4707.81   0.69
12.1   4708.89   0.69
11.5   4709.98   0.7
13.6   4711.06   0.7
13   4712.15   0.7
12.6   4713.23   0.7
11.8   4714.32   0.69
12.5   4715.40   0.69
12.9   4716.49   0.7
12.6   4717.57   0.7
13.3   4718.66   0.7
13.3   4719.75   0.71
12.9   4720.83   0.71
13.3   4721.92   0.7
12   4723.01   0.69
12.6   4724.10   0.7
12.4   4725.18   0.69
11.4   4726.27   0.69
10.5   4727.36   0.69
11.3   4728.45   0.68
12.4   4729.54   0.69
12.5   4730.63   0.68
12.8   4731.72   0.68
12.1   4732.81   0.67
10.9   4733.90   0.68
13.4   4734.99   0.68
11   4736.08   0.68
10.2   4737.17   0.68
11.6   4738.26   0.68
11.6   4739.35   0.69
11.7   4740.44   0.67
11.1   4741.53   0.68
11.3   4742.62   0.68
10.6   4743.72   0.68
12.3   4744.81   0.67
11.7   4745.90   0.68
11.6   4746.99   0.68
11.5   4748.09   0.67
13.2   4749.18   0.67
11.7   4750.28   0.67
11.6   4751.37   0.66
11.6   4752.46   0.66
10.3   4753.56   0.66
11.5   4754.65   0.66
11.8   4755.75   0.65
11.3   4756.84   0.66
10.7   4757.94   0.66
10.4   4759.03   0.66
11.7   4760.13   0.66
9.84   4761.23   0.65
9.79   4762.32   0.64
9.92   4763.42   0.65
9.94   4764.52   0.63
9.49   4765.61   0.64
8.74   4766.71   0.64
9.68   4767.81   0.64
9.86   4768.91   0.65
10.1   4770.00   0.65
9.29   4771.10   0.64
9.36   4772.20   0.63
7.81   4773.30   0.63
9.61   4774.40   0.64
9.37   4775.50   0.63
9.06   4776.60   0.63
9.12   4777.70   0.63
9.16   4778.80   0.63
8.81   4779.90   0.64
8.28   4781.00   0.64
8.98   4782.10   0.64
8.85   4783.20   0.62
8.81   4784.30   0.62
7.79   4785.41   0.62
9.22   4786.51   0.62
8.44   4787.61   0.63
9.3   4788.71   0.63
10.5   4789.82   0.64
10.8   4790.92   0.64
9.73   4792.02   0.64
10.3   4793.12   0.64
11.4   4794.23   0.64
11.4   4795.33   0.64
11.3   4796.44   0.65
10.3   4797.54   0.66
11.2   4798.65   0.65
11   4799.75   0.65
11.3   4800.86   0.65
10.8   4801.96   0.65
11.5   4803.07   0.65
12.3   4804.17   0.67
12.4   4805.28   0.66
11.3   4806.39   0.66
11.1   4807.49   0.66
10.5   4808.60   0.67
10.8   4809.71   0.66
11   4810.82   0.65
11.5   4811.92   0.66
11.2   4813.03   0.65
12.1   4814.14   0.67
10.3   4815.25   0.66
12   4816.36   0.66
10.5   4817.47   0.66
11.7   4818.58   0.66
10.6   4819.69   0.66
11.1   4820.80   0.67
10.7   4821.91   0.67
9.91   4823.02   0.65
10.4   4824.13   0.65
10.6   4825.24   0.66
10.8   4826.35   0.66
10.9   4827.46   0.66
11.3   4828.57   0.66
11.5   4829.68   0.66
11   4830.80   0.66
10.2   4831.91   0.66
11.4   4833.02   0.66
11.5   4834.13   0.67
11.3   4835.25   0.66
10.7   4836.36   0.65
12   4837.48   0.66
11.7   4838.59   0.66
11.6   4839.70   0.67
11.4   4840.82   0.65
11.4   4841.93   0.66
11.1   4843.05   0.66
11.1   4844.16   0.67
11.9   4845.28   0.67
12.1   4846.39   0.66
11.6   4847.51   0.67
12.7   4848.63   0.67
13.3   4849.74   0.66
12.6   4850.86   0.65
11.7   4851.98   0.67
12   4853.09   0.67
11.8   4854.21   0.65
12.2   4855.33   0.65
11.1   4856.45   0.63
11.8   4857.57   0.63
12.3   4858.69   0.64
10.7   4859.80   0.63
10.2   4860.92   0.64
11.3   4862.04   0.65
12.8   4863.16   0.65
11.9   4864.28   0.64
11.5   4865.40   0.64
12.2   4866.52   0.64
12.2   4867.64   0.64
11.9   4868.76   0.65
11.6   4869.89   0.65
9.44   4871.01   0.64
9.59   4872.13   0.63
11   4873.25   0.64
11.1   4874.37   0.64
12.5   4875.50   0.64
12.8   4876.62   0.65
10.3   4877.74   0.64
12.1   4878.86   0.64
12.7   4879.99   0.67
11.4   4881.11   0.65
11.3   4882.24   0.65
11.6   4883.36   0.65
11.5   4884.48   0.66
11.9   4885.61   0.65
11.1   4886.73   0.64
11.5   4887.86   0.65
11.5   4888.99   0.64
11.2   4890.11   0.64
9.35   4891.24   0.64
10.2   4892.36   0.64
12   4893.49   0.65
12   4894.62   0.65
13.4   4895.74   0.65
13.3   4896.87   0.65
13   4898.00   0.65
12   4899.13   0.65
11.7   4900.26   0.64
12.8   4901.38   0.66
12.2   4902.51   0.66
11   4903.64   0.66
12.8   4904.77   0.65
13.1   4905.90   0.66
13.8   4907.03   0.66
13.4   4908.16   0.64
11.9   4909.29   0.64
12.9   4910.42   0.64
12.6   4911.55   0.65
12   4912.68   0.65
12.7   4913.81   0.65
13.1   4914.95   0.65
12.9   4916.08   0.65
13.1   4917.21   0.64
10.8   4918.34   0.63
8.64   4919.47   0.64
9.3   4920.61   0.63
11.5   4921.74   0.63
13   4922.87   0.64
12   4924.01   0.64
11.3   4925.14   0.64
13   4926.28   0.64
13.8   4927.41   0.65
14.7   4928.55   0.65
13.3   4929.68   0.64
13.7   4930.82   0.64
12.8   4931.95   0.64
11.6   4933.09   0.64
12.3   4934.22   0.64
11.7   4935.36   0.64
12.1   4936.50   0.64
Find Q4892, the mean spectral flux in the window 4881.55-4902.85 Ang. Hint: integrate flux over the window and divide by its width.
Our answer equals 11.8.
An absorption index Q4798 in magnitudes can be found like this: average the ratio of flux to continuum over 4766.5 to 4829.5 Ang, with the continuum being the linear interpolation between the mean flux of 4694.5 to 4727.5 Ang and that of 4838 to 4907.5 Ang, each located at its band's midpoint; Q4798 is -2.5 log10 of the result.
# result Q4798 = 0.165 mag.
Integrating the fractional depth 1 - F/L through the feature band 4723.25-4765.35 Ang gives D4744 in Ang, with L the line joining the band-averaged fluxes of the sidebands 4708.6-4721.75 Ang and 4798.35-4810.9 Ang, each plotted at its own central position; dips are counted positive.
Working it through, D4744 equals 2.9 Ang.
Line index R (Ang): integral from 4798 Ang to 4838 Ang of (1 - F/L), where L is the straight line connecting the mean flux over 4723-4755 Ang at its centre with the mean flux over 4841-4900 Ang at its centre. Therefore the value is 1.89 Ang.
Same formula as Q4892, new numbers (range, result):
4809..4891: 11.4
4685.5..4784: 11.3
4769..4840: 10.5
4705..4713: 12.3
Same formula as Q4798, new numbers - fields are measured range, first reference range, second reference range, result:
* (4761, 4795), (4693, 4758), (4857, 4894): 0.24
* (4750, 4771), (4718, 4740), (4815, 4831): 0.12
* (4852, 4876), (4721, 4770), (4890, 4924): 0.03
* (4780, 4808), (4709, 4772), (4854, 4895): 0.12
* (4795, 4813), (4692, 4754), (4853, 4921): 0.06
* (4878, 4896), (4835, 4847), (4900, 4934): 0.05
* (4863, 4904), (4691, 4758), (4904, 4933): 0.06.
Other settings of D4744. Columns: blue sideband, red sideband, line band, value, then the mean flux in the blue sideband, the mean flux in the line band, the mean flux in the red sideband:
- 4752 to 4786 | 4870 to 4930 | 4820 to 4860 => -1.9 Ang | 9.7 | 11.4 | 11.9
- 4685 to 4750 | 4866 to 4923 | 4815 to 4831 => 1.4 Ang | 12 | 10.9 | 11.8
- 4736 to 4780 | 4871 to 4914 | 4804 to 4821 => -0.3 Ang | 10.5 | 11.2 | 11.9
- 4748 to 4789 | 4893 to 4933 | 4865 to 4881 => 0.3 Ang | 9.88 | 11.5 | 12.4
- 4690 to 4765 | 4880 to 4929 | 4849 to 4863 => 0.2 Ang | 11.8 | 11.8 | 12.1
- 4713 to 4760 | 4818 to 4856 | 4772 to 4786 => 3.4 Ang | 11.8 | 8.83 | 11.4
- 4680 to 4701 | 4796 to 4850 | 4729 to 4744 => 0.0 Ang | 11.9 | 11.7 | 11.3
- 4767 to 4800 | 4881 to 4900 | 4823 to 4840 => -0.9 Ang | 9.61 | 11.1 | 11.7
